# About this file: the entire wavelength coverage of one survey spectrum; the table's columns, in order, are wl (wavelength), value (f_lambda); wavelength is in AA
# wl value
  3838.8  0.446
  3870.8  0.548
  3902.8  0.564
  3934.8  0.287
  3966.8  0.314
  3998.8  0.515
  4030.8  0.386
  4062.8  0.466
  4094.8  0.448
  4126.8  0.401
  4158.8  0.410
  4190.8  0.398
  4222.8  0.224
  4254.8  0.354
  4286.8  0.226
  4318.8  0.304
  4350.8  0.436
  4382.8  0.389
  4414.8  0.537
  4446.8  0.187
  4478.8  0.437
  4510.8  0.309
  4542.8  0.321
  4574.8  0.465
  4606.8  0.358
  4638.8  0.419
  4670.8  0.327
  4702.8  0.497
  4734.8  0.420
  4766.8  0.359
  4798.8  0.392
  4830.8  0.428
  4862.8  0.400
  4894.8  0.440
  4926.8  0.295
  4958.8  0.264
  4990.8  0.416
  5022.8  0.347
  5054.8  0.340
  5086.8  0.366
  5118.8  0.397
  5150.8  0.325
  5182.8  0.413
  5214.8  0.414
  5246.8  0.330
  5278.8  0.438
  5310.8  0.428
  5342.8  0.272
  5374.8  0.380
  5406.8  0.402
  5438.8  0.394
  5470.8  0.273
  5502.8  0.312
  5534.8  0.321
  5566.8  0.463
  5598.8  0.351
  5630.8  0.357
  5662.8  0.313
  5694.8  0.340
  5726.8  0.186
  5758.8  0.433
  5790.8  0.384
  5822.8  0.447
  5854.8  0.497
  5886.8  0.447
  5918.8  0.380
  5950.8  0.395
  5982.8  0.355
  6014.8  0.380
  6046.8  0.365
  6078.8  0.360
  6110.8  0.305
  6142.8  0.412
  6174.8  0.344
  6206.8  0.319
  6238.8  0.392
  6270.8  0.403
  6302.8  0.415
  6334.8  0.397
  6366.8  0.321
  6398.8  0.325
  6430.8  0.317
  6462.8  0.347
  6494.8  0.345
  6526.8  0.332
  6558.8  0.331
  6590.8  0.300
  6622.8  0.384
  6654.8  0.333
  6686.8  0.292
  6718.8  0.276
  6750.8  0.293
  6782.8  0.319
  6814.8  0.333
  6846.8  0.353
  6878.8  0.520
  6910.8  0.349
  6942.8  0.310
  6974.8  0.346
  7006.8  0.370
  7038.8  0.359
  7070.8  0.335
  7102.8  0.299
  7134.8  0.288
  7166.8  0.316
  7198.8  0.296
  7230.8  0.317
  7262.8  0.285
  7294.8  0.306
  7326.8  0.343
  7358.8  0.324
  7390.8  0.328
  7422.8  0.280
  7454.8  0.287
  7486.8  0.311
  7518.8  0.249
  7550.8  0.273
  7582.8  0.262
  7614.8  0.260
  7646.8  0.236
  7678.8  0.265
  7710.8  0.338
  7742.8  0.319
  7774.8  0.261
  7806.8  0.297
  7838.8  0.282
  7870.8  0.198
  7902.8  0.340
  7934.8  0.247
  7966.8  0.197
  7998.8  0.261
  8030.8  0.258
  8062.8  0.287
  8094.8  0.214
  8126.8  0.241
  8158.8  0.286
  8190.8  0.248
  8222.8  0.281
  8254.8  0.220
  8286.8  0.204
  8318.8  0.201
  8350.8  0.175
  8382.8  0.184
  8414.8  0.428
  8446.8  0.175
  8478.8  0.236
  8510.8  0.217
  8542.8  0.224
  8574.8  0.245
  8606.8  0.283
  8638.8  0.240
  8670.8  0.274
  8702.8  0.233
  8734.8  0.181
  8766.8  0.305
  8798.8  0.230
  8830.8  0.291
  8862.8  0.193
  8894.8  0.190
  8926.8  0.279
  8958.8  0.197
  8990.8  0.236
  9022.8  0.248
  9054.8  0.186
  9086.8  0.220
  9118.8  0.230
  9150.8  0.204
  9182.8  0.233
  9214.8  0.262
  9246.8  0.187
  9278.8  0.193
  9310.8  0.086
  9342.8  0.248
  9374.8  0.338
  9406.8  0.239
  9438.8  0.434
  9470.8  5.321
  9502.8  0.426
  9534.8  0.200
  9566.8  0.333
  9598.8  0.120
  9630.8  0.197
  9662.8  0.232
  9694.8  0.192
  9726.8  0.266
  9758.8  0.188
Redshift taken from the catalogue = 0.047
